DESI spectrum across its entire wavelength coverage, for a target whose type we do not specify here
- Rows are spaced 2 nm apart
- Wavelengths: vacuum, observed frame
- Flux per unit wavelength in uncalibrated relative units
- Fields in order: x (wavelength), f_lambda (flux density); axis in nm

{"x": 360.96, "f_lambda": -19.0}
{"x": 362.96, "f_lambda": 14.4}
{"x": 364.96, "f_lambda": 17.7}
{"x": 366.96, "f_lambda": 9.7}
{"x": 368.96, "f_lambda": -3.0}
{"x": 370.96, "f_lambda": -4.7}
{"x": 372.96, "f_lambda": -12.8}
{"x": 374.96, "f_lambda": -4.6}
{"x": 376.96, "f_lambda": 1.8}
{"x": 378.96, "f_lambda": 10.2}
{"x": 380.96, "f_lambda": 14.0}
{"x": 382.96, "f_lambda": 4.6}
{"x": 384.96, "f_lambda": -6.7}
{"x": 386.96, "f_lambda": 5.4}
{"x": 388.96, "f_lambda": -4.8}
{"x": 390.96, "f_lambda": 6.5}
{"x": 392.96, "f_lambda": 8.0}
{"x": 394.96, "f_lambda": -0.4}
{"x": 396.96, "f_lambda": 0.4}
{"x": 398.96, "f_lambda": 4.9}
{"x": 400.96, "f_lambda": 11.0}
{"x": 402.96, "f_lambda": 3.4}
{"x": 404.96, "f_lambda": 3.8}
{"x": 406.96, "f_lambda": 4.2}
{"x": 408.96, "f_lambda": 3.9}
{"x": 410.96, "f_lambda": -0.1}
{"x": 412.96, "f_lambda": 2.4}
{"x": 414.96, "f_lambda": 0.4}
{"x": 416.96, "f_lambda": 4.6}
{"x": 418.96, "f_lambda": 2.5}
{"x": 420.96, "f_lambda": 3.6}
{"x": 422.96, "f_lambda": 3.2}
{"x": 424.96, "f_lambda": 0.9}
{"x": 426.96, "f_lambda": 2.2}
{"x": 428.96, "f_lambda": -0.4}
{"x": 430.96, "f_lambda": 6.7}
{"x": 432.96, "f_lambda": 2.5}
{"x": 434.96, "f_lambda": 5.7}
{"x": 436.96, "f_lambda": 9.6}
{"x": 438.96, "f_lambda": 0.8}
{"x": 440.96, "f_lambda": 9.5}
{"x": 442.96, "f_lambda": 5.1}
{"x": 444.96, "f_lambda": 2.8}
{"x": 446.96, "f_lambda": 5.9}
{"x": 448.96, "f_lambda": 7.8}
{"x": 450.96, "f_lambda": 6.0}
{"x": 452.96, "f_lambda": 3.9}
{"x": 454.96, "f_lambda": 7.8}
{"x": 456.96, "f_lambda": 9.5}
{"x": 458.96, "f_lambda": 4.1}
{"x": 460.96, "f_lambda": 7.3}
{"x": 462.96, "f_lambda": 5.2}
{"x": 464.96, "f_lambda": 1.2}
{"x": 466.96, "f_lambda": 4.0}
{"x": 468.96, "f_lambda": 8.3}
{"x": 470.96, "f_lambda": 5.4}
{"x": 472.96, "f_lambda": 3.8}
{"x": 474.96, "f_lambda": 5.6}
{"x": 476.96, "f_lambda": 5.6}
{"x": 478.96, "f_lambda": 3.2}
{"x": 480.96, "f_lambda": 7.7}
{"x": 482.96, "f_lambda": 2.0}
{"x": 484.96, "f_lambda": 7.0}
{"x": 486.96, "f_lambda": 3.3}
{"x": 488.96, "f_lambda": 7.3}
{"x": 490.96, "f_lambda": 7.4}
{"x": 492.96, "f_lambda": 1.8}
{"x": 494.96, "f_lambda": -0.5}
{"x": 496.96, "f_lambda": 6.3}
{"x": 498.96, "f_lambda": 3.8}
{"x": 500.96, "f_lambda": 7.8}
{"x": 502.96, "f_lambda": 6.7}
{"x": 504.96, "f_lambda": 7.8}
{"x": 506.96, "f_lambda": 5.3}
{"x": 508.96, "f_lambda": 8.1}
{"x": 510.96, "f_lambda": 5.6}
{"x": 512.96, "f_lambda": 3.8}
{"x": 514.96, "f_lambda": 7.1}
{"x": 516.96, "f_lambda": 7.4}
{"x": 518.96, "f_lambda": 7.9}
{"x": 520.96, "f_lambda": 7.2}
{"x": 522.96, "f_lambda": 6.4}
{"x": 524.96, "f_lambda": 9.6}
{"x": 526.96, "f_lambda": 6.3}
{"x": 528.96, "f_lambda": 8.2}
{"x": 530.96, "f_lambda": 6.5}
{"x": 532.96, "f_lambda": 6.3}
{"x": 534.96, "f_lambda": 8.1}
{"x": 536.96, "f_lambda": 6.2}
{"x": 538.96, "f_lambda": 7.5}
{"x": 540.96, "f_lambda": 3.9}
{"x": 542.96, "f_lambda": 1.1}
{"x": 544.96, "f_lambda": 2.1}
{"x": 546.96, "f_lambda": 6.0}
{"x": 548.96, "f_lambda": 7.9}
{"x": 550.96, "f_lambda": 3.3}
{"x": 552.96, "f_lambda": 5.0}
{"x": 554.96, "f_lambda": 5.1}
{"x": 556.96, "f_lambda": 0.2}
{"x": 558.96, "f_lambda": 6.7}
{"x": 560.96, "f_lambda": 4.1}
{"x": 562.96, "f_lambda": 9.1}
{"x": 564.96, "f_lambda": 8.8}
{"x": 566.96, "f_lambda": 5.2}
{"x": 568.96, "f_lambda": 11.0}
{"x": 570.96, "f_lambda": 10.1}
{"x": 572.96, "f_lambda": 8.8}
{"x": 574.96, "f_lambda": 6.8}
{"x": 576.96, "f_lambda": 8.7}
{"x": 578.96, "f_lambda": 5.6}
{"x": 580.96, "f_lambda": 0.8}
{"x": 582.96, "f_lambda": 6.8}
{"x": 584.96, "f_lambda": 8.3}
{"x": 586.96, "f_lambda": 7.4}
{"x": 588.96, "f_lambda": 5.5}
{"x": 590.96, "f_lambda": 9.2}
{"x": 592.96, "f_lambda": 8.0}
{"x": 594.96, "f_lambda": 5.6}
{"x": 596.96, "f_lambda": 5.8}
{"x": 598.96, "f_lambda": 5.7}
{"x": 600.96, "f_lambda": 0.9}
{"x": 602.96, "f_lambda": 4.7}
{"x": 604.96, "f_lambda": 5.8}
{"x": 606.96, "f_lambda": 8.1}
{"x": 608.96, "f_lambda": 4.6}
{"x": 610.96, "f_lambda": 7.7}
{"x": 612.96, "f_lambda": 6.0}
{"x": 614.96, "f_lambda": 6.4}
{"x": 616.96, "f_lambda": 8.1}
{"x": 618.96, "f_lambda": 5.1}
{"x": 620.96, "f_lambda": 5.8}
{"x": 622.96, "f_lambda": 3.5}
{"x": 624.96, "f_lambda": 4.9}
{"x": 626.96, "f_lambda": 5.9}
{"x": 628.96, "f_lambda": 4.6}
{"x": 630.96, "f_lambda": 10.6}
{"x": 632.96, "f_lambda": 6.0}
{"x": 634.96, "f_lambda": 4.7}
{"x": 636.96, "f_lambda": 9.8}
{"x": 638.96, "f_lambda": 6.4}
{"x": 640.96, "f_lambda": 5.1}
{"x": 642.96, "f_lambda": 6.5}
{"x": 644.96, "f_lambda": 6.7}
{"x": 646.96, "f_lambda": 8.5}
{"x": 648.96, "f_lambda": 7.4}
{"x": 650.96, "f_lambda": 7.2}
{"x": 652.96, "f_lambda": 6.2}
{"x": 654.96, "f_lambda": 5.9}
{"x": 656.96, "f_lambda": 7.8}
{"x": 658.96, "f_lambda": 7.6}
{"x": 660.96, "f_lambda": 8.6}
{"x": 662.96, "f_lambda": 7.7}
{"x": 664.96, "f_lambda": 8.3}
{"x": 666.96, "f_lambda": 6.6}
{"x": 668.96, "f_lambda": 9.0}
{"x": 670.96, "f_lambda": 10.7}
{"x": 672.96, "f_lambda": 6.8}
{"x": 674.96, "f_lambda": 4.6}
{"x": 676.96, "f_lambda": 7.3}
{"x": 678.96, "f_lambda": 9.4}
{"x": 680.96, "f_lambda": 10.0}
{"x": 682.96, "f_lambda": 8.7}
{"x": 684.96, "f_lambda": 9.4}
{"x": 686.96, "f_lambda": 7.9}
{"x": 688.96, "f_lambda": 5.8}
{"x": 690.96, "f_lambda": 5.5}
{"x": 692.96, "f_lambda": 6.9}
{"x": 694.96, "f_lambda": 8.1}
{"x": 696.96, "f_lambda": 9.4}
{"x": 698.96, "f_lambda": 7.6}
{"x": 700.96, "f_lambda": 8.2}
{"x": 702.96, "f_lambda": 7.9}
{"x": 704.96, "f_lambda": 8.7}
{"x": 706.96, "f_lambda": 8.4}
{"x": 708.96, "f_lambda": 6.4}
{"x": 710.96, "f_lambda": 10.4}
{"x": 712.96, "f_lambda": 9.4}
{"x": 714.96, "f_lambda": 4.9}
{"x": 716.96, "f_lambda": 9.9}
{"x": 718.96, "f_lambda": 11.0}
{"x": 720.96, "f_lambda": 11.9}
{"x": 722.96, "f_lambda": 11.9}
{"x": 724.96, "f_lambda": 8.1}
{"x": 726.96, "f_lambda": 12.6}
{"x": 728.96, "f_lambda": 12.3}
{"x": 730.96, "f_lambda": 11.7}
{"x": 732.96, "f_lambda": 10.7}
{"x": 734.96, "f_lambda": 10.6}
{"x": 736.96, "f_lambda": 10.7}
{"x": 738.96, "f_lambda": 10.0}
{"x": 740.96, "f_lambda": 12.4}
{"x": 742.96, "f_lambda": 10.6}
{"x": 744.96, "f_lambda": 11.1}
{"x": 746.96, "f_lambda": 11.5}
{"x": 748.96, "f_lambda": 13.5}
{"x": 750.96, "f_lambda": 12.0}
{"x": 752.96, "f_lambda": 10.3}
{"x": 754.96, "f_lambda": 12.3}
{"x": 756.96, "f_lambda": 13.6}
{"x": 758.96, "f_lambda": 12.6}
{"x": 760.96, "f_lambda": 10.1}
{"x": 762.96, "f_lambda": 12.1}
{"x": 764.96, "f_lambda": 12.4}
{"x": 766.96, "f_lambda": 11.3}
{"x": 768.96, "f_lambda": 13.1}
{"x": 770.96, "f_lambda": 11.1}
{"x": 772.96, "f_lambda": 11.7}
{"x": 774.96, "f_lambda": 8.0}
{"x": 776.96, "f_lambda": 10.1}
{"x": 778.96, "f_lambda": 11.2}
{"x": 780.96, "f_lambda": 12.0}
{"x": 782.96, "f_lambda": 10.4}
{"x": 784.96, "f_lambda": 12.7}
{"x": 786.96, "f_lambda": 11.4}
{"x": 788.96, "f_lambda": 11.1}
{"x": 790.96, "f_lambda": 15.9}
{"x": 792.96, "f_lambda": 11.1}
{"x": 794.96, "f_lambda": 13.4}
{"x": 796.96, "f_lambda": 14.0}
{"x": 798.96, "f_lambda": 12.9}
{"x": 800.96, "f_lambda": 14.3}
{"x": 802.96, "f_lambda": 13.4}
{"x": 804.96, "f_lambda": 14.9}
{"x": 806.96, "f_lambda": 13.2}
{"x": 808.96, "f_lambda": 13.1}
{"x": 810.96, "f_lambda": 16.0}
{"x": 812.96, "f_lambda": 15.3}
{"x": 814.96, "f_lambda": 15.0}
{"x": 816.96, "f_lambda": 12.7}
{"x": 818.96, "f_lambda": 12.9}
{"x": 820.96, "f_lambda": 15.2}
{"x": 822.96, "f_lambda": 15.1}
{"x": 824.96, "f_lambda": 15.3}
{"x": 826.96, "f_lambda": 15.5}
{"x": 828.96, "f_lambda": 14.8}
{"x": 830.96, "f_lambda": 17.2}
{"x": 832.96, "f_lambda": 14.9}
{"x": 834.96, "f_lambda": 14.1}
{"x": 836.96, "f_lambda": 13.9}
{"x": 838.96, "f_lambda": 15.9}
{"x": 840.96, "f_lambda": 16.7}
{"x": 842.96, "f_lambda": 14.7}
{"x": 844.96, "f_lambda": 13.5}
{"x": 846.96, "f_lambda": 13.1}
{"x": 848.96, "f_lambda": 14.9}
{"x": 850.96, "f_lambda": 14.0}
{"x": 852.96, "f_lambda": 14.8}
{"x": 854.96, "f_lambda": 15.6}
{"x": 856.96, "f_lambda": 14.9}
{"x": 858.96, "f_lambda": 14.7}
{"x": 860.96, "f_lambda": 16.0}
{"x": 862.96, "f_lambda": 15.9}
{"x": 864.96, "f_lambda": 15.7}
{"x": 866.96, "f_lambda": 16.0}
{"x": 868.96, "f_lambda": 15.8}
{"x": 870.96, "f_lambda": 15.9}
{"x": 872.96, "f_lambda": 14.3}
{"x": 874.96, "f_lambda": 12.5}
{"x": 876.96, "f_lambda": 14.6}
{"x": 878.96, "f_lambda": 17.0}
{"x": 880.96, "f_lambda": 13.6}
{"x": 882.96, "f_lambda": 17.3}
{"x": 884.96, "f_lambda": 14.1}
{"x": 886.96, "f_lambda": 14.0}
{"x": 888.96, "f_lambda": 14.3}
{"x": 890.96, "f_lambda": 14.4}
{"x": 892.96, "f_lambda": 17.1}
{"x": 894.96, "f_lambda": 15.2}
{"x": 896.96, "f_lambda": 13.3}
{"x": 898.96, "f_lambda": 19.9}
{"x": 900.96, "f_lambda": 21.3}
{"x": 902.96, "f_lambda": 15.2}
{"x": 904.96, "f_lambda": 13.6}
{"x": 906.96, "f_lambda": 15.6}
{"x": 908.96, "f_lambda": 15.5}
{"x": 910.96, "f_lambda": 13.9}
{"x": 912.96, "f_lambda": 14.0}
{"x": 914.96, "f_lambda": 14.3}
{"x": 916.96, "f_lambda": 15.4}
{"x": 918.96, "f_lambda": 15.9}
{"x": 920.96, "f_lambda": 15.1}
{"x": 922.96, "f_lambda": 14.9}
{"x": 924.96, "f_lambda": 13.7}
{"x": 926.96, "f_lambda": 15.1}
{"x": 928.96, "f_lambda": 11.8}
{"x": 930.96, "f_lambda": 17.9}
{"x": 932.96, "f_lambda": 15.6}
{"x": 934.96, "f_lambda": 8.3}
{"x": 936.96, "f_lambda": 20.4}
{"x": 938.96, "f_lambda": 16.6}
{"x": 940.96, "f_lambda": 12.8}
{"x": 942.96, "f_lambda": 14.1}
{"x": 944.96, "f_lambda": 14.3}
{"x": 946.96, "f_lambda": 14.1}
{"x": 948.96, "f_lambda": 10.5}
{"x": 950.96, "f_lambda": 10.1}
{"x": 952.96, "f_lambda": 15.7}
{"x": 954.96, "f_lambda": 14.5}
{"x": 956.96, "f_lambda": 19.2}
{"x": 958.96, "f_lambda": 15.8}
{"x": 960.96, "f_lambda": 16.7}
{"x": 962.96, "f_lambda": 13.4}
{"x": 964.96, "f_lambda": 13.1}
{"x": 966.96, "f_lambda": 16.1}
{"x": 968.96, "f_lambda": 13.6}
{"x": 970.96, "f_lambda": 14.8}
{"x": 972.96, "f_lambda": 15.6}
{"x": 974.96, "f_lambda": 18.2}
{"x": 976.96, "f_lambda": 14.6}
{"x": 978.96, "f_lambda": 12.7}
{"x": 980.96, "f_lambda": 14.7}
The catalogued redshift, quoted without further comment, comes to 0.800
